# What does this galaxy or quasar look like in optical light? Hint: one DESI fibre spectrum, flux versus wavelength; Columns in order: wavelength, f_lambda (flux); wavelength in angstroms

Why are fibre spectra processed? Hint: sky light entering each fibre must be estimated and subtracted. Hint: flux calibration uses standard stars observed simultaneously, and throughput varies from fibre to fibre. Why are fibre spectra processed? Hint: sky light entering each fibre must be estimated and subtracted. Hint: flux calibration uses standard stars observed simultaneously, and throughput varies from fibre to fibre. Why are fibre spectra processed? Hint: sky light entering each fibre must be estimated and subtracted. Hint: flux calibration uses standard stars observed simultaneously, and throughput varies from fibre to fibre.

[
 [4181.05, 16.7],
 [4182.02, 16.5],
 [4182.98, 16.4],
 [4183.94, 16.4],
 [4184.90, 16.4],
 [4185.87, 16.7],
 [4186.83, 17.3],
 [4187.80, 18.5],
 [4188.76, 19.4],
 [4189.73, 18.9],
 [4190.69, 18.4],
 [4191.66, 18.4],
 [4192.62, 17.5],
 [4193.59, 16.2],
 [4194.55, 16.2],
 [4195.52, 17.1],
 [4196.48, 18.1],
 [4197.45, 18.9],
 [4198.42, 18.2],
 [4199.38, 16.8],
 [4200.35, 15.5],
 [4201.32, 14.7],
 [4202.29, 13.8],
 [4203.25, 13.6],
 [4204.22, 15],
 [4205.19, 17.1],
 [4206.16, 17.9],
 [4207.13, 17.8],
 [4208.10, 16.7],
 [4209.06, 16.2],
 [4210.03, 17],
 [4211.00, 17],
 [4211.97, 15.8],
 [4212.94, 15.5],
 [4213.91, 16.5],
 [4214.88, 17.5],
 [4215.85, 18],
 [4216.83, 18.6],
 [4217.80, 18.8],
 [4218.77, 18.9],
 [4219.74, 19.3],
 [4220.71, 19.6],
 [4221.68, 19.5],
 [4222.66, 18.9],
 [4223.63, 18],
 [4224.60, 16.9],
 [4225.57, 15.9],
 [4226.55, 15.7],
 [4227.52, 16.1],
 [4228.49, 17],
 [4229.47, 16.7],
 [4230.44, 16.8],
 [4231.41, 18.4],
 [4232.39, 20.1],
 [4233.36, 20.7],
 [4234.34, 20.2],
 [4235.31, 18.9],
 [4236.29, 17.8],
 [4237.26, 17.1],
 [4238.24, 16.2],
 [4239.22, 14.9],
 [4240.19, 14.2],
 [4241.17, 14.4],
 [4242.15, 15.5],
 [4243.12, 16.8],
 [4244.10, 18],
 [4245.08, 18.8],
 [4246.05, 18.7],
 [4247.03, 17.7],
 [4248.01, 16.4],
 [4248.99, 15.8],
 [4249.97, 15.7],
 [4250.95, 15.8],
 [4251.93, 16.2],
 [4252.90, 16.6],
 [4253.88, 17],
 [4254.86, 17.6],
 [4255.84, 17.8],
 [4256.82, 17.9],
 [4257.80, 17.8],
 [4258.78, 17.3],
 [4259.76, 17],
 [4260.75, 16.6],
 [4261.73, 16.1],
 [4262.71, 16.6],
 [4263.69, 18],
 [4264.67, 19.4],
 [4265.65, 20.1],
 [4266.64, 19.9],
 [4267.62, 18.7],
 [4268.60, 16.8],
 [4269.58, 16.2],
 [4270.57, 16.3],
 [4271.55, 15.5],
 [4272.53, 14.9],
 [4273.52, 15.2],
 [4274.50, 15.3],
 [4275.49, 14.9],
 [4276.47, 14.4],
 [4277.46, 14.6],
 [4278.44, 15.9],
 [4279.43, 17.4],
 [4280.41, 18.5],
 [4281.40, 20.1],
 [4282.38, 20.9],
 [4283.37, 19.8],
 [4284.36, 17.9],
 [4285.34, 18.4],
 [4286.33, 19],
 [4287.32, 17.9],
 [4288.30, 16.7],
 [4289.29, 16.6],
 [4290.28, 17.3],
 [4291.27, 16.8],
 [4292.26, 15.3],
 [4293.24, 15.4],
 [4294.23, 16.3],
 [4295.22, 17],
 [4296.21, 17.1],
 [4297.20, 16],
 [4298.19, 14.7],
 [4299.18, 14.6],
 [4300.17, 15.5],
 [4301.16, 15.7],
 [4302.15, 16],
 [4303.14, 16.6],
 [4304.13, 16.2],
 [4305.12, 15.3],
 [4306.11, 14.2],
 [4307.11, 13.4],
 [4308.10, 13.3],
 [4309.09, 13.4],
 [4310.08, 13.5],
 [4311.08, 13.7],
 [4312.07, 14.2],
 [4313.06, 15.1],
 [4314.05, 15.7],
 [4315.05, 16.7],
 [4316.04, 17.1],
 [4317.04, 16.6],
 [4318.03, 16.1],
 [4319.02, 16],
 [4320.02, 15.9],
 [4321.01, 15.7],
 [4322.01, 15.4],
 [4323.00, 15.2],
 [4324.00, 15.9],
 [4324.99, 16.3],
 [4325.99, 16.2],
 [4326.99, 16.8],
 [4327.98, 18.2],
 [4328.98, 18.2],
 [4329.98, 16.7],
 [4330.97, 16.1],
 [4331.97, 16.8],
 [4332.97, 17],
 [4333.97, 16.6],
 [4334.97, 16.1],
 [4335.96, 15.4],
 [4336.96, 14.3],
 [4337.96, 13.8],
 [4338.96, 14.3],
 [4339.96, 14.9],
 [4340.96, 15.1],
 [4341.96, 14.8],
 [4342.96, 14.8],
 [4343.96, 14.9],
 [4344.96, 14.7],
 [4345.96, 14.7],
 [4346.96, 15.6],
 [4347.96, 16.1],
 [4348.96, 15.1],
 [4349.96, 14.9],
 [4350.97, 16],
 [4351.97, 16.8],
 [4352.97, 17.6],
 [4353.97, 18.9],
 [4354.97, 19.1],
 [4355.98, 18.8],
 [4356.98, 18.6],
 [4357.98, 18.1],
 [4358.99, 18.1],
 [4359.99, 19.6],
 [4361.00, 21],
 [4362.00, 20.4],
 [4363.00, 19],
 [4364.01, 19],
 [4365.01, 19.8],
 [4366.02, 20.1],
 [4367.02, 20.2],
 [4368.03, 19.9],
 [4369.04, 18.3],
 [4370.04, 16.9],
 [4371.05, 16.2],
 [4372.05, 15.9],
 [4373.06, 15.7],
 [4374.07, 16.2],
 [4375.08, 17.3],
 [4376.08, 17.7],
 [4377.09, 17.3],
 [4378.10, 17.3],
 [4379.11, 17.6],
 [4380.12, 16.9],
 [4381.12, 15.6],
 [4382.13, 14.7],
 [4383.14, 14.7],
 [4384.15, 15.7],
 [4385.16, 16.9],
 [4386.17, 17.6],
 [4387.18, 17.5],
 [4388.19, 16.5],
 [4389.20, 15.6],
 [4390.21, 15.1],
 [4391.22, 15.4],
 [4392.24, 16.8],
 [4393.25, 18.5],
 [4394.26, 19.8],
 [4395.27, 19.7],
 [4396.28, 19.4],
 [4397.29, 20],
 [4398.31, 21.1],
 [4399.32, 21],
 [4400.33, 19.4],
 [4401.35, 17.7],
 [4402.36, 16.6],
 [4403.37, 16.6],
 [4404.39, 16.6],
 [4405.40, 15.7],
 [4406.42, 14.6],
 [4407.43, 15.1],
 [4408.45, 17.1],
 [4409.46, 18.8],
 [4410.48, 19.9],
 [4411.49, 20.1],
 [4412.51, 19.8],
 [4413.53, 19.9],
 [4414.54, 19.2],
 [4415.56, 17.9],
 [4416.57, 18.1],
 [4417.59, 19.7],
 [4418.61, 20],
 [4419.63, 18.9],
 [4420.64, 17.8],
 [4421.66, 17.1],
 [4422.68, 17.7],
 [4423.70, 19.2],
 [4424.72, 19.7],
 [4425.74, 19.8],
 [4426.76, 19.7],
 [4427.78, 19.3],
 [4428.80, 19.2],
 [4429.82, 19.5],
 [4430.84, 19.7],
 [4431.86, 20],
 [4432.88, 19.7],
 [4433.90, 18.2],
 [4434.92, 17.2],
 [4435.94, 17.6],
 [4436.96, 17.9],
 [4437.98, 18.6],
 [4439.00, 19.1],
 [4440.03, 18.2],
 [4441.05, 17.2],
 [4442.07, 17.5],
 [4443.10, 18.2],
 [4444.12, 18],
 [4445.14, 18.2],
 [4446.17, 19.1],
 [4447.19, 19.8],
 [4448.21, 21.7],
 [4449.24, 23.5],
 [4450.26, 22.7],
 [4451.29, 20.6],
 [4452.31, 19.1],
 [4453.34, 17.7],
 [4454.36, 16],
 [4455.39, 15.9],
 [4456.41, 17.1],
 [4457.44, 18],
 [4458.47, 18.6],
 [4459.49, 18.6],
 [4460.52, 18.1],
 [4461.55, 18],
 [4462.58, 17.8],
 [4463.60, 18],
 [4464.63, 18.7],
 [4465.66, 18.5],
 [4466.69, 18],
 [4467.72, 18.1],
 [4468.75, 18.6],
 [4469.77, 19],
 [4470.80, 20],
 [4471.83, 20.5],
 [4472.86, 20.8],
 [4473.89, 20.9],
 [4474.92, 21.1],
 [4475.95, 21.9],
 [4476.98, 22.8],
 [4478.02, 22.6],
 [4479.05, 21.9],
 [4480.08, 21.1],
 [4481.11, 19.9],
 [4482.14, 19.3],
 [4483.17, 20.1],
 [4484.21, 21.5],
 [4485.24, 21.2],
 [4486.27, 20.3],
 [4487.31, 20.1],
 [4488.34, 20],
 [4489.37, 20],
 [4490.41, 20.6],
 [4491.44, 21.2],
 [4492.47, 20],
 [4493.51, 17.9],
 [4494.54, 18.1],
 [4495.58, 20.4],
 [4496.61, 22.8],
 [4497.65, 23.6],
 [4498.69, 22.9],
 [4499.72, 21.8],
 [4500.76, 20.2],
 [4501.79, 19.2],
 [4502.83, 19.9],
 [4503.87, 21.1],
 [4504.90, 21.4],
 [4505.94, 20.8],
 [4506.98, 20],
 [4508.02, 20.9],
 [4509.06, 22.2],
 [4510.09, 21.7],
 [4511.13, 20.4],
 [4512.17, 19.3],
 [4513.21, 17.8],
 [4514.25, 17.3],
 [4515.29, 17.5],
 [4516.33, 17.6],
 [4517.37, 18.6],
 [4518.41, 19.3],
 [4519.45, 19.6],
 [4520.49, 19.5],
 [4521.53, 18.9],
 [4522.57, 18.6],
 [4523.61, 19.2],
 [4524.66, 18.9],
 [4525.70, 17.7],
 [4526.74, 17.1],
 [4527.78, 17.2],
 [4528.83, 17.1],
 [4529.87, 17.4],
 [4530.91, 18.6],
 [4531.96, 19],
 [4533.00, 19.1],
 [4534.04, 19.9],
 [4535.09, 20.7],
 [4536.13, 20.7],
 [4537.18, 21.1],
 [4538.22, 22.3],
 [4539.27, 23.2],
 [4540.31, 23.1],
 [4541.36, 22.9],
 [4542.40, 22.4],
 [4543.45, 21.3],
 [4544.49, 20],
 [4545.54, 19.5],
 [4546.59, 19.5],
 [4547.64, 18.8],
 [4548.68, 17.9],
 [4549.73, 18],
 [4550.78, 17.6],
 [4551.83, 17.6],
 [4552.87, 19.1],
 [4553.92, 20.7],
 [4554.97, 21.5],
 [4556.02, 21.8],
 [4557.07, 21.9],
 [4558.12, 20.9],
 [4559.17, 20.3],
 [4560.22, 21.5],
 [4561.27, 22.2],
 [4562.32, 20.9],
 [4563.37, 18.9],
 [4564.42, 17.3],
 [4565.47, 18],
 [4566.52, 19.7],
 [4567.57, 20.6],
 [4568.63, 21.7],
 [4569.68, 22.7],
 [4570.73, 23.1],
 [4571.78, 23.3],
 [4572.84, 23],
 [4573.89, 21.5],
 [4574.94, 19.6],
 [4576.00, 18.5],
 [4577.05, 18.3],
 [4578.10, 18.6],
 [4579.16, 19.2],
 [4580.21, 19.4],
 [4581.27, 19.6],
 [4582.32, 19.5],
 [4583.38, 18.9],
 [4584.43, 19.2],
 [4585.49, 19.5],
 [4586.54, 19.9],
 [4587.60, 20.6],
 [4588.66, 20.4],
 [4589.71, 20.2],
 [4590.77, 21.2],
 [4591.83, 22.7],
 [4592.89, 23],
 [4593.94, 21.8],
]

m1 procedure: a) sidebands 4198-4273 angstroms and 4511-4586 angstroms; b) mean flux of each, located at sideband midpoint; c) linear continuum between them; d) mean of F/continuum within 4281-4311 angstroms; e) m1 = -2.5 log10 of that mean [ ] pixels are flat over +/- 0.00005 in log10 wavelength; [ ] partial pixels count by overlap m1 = 0.09 mag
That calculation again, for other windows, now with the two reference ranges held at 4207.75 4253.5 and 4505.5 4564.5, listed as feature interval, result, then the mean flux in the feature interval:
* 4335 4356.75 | 0.155 mag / 15.8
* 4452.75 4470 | 0.073 mag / 17.9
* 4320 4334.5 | 0.099 mag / 16.5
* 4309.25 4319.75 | 0.166 mag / 15.4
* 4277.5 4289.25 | -0.030 mag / 18.2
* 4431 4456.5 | 0.012 mag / 18.8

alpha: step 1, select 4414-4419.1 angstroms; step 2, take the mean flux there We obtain 19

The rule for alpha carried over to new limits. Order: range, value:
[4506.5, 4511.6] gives 21.1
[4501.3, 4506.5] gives 20.5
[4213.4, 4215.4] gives 17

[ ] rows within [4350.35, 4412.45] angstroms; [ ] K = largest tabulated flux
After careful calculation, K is 21.1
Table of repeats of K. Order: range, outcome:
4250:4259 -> 17.9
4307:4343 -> 18.2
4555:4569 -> 22.2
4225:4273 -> 20.7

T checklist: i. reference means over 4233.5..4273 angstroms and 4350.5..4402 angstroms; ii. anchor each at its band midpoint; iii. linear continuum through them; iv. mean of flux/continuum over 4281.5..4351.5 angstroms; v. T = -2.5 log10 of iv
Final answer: 0.10 mag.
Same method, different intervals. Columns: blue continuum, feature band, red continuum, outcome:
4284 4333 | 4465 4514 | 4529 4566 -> -0.07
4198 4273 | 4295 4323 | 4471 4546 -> 0.17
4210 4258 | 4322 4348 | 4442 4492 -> 0.17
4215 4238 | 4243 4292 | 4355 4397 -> 0.05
